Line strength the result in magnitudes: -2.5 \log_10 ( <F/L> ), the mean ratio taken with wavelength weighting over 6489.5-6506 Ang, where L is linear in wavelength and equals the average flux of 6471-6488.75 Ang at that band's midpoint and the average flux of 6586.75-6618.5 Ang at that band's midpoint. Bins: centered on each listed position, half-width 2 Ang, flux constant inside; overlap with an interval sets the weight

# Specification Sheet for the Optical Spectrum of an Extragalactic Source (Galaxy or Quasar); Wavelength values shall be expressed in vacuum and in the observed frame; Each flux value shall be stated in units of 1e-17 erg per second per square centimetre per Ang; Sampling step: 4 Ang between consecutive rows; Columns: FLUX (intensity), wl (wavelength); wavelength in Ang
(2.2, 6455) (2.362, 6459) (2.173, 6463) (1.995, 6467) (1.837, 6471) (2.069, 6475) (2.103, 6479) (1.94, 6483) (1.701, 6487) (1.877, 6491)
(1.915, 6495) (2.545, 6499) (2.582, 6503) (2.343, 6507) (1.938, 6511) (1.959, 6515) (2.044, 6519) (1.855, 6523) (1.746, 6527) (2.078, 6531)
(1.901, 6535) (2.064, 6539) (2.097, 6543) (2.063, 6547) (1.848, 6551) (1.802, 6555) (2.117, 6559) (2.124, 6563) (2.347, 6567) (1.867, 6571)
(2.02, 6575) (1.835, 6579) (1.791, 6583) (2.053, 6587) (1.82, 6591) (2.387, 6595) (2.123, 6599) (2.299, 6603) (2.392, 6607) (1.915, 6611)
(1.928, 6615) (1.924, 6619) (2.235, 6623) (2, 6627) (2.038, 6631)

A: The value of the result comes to -0.14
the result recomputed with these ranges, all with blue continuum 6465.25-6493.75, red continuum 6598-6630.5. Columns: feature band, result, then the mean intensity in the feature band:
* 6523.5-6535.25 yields 0.05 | 1.9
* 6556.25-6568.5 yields -0.07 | 2.17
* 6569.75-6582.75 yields 0.09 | 1.89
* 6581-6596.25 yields 0.04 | 1.99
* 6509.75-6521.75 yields 0.00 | 1.98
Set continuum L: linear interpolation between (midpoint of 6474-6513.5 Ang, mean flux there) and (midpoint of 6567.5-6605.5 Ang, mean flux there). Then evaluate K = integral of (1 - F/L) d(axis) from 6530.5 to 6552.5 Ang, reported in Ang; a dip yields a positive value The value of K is 0.7 Ang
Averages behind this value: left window 2.1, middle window 2.01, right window 2.04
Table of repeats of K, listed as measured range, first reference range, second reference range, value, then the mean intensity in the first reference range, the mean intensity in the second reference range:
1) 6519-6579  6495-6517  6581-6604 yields 4.5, 2.24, 2.07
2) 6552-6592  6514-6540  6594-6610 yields 3.0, 1.94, 2.27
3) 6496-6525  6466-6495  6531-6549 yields -2.8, 1.93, 2.04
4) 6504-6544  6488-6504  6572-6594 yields 1.5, 2.17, 1.92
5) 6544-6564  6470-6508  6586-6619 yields 1.0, 2.09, 2.1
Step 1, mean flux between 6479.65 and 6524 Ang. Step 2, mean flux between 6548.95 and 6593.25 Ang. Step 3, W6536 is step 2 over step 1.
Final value 0.95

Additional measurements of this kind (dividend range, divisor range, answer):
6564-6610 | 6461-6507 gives 1.00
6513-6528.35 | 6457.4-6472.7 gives 0.91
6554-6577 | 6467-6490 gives 1.06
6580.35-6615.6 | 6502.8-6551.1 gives 1.03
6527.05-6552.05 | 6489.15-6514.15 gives 0.91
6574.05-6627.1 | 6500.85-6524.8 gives 0.97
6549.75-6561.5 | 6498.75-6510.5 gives 0.80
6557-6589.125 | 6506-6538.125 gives 1.02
